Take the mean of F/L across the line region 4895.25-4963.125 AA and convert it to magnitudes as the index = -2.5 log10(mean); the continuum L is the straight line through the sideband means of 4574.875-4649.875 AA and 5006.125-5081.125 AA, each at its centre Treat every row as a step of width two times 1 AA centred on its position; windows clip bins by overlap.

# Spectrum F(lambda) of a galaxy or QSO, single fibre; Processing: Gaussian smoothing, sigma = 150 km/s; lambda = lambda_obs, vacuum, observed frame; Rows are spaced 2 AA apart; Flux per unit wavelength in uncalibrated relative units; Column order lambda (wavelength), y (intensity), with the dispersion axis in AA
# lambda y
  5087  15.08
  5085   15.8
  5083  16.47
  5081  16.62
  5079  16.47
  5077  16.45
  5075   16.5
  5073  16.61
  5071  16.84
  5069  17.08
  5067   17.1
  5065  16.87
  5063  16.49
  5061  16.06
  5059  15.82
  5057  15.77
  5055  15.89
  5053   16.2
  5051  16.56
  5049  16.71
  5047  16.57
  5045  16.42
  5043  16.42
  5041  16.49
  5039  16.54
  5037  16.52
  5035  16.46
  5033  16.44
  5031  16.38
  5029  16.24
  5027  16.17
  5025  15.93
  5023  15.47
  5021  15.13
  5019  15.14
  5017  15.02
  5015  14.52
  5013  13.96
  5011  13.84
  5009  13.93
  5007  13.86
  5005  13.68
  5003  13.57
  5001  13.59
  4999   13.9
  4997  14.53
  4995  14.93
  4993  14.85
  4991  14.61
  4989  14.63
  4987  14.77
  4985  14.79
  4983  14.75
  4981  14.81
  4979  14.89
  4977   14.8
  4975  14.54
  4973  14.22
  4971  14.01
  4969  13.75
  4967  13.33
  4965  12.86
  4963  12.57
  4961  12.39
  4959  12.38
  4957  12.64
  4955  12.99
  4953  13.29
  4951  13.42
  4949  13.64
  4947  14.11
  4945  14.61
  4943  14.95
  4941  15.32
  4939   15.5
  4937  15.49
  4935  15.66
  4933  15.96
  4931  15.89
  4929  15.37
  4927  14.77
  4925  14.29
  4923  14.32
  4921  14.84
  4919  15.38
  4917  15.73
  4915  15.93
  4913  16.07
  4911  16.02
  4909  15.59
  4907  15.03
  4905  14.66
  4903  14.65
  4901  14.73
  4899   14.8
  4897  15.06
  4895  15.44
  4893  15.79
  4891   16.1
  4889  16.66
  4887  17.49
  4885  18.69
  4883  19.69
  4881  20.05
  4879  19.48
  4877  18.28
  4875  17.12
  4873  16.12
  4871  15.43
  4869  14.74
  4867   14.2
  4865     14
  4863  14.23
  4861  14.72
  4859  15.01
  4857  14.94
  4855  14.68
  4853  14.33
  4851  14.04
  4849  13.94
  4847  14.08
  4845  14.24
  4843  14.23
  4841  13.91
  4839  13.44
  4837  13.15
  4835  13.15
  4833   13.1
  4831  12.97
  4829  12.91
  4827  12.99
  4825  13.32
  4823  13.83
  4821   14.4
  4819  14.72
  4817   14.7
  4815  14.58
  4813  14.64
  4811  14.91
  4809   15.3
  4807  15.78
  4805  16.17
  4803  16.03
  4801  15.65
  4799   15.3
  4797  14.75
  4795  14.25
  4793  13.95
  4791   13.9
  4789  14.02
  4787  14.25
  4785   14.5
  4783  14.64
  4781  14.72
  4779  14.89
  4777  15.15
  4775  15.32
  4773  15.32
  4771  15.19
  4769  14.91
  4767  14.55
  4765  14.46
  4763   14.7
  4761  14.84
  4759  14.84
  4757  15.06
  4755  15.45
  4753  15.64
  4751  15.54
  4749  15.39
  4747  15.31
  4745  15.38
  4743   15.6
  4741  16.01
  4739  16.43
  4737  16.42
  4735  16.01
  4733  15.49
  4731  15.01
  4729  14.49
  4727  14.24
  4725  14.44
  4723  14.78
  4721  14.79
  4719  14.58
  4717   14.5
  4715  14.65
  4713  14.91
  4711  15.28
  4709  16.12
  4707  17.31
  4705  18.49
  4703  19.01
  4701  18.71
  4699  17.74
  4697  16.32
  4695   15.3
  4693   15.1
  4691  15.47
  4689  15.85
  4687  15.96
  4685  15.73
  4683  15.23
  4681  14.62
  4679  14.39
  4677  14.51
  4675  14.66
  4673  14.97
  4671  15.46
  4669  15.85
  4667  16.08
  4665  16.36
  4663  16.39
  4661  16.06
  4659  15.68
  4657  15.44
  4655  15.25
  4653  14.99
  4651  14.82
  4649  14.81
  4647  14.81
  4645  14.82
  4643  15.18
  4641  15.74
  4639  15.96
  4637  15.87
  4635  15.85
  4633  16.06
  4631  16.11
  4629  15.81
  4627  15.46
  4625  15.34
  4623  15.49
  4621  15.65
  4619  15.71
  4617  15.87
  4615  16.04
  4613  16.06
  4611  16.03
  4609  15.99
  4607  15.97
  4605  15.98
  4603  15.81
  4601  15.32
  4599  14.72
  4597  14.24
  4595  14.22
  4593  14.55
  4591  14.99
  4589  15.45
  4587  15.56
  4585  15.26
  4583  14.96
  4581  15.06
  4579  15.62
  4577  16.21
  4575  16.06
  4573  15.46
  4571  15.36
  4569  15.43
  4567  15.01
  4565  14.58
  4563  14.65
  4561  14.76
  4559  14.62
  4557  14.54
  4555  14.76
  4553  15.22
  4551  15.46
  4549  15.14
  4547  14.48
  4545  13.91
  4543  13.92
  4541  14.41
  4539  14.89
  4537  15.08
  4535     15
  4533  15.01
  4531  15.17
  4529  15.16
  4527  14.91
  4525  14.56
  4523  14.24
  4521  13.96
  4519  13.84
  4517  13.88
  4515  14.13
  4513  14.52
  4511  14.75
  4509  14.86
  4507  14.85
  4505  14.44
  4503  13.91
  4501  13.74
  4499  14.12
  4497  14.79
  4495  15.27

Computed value 0.08 mag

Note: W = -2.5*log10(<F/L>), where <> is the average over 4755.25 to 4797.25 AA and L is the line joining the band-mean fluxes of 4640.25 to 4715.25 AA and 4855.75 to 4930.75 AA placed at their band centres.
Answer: 0.078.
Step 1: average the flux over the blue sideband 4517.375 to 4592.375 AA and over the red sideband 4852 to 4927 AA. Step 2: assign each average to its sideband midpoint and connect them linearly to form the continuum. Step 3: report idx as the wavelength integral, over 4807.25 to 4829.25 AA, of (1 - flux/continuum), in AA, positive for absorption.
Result 1.8 AA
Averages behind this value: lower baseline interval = 14.9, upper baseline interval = 15.8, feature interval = 14.3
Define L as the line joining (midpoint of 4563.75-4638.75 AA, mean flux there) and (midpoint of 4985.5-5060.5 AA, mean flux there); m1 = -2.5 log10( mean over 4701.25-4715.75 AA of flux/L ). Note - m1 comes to -0.083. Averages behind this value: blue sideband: 15.5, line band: 16.7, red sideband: 15.3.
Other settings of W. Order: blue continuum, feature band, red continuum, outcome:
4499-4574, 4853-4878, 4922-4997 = -0.06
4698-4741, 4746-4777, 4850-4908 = 0.05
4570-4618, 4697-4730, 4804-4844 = -0.08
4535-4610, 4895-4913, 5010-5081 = 0.05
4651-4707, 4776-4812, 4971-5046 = 0.05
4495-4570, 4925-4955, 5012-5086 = 0.08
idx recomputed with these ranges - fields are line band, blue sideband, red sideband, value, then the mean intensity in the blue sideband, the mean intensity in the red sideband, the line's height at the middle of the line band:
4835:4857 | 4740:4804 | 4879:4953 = 1.9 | 15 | 15.6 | 15.3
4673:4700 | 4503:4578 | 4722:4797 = -0.9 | 14.8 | 15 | 14.9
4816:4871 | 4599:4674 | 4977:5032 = 4.0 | 15.6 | 14.7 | 15.1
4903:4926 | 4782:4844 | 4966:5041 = -1.0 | 14.3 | 14.8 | 14.6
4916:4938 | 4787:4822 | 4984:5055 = -0.2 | 14.9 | 15.3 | 15.1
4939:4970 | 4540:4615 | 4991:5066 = 3.8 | 15.1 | 15.5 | 15.4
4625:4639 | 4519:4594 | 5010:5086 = -0.7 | 14.9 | 16.1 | 15.1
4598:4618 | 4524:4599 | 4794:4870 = -1.2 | 15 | 14.4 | 14.9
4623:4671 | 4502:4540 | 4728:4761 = -1.6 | 14.6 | 15.5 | 15.1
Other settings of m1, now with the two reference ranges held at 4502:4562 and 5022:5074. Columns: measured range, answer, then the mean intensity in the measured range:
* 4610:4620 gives -0.074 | 15.9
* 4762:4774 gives 0.041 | 14.9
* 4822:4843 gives 0.175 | 13.3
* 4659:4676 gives -0.046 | 15.7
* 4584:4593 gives -0.031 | 15.2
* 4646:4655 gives 0.009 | 14.9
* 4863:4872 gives 0.087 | 14.6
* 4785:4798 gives 0.095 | 14.2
